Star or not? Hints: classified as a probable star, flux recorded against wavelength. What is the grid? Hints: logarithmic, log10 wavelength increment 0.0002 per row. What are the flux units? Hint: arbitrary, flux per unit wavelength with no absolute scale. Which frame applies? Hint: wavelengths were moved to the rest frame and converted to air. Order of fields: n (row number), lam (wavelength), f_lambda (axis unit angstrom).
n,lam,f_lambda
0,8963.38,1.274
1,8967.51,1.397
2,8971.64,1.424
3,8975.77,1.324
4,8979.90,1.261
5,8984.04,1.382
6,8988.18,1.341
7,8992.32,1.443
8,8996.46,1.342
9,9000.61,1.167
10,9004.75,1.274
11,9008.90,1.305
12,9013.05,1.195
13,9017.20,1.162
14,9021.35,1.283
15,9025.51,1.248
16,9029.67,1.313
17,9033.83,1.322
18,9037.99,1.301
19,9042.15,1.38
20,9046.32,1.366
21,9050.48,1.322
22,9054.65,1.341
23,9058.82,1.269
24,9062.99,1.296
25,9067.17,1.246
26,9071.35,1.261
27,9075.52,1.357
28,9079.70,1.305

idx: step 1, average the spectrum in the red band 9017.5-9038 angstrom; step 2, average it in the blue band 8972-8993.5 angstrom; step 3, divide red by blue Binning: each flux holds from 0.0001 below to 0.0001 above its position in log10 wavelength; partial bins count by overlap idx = 0.9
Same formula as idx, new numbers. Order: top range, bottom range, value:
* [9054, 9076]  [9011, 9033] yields 1.03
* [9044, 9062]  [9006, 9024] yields 1.07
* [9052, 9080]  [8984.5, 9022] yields 1.01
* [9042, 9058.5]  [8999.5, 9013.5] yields 1.08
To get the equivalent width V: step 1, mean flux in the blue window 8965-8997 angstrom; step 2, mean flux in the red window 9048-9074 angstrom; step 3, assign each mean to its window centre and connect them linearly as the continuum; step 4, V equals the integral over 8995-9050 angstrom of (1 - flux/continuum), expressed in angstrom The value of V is 1.8 angstrom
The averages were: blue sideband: 1.36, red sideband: 1.29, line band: 1.28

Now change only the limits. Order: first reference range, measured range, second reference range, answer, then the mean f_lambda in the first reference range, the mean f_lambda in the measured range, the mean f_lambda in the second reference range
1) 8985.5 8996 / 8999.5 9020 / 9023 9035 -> 1.7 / 1.38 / 1.23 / 1.29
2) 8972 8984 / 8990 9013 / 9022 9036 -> 0.3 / 1.33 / 1.3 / 1.29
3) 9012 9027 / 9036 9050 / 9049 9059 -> -0.6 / 1.22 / 1.35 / 1.32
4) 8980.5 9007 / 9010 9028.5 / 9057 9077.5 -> 1.1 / 1.32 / 1.23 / 1.29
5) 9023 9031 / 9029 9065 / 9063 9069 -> -1.5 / 1.28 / 1.32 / 1.26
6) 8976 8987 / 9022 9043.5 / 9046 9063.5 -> 0.2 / 1.32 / 1.31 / 1.32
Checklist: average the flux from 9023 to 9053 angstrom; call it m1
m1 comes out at 1.32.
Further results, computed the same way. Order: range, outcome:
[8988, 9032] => 1.28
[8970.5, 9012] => 1.32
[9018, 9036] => 1.28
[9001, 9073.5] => 1.28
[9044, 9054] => 1.34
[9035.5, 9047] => 1.35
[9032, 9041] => 1.32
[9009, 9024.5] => 1.23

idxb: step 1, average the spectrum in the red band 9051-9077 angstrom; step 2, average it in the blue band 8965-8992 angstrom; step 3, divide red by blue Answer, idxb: 0.95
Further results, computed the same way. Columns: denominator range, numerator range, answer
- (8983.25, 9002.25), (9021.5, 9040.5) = 0.97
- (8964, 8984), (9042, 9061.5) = 0.99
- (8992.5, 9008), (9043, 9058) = 1.04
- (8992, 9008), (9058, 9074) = 0.98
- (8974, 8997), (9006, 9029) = 0.92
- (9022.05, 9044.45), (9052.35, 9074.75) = 0.98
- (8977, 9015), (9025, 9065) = 1.01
